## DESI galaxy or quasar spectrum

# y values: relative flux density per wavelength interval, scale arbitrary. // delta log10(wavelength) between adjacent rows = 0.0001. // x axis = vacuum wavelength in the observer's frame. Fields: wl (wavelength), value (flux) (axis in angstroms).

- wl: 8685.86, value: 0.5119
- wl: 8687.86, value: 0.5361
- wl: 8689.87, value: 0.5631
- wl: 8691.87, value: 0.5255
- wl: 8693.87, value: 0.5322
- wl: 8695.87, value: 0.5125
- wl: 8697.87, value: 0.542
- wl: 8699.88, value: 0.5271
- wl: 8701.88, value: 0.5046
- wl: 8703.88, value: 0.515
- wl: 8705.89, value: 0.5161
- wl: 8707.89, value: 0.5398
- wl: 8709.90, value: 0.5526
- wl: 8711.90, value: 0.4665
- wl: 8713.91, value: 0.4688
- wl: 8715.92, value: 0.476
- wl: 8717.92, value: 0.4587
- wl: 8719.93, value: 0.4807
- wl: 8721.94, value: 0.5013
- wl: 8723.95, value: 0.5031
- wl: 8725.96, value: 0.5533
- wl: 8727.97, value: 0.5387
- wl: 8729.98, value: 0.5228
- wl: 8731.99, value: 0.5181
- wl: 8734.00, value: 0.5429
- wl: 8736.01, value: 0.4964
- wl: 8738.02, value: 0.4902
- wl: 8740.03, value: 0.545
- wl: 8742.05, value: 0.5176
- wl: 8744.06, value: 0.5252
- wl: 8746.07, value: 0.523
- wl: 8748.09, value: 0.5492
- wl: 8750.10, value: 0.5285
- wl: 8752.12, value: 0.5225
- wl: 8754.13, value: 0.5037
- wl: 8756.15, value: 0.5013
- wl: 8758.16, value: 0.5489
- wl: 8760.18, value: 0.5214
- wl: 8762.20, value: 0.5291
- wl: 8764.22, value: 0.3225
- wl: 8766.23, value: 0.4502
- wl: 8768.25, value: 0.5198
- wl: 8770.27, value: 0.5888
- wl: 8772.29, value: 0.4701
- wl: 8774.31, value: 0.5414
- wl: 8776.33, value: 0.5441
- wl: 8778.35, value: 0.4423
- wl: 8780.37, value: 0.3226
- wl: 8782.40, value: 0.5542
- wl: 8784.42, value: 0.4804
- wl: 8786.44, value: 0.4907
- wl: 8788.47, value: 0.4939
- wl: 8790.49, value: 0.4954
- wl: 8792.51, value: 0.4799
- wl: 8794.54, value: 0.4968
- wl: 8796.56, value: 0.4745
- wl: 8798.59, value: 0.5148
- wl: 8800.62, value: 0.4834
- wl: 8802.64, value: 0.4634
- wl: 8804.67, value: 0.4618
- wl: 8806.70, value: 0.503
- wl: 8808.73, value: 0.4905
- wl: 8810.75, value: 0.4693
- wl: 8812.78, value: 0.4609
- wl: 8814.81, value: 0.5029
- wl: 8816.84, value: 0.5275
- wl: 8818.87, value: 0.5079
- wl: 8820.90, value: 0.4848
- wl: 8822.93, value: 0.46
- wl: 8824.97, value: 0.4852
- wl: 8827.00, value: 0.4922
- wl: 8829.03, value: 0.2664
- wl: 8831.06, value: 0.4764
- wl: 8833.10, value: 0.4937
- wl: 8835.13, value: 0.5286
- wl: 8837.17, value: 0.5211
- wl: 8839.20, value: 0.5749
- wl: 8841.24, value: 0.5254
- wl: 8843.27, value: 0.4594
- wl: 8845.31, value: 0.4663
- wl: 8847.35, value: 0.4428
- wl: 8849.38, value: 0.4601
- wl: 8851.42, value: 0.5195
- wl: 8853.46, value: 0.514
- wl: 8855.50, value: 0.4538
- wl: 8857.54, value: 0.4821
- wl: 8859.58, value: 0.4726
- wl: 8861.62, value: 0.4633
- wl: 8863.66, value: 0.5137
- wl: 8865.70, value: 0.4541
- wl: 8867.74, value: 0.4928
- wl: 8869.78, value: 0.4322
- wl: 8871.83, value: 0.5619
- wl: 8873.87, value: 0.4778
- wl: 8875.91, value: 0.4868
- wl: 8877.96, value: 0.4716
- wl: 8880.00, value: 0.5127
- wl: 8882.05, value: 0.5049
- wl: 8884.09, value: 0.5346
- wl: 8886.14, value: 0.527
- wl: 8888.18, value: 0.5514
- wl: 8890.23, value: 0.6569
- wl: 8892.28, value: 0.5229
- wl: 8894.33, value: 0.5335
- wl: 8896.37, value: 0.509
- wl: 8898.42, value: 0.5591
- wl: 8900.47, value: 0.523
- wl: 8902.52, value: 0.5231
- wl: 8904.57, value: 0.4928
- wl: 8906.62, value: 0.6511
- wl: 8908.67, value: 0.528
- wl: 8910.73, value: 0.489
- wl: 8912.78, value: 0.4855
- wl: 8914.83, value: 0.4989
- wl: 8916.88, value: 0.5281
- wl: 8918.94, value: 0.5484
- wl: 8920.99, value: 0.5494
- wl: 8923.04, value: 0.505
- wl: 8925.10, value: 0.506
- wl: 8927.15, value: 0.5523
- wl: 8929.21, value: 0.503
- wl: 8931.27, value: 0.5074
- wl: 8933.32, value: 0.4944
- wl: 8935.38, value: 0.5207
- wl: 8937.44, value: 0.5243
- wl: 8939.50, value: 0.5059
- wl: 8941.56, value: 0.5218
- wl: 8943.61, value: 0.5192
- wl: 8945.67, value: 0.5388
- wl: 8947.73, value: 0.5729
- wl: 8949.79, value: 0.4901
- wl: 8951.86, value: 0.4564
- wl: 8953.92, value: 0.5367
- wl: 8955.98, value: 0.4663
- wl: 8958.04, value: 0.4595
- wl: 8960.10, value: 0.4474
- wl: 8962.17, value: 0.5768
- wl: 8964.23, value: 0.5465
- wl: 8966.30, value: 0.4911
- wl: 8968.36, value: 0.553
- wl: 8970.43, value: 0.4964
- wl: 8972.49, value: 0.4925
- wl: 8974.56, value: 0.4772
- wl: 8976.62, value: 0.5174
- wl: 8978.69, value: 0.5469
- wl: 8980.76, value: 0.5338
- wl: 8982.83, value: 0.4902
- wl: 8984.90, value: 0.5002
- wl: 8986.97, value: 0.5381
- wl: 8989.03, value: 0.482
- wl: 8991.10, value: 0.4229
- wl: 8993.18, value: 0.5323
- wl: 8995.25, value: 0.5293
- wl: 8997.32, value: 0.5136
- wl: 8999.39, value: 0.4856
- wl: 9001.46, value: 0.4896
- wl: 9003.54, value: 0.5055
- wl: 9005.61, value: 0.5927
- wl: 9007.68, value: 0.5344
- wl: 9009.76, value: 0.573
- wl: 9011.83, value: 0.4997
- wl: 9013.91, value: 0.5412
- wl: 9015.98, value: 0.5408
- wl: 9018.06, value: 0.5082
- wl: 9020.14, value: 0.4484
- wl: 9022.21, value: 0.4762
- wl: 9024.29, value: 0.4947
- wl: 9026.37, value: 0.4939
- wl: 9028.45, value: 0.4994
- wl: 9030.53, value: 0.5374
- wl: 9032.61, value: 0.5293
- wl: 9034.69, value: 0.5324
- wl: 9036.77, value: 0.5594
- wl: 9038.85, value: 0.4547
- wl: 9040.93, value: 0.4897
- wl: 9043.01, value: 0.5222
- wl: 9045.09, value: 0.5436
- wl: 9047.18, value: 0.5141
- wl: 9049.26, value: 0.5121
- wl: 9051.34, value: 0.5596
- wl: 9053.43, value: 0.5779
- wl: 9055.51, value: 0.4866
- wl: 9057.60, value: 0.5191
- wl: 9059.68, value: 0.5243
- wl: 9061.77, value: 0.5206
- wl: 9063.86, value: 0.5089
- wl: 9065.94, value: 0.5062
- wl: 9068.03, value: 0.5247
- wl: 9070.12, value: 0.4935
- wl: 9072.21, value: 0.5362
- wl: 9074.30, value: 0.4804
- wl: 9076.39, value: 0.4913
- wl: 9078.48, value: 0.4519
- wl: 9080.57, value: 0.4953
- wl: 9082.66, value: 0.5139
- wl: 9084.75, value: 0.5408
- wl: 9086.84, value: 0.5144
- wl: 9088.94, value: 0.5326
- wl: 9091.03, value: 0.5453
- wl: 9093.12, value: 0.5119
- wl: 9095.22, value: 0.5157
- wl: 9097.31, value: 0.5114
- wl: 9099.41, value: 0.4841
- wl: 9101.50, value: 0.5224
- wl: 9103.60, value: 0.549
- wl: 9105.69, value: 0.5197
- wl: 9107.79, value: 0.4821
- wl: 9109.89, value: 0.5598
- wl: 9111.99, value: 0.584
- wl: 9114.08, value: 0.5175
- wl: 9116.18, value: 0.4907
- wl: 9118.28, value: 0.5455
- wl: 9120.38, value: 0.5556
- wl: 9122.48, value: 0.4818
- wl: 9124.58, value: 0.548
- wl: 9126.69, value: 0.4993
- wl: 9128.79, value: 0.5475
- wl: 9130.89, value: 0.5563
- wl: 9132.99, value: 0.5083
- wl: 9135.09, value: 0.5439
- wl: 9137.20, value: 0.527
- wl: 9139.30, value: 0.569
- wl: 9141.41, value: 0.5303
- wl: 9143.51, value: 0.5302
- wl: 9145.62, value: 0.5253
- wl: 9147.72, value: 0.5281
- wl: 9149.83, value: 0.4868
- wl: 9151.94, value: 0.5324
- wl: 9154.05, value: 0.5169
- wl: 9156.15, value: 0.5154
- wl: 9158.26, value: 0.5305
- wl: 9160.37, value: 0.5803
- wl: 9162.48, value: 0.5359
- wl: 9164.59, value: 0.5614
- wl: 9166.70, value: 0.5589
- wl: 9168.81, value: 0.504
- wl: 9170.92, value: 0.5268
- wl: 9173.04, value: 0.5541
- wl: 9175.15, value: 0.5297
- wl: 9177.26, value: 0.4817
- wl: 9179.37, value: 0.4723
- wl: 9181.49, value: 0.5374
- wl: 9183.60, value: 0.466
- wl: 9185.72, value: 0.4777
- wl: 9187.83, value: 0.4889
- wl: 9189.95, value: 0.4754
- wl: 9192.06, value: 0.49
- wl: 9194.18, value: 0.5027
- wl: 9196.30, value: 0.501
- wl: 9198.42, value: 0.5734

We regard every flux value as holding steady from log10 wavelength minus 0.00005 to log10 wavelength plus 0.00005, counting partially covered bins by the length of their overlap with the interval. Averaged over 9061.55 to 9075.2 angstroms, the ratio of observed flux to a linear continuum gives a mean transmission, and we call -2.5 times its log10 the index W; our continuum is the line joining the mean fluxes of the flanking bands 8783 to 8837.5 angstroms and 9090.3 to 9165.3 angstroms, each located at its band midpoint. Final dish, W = 0.02 mag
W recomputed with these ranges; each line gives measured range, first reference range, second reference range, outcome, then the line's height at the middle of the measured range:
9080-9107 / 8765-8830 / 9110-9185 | 0.00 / 0.521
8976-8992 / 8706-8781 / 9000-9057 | 0.03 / 0.517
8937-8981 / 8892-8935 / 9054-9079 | 0.01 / 0.519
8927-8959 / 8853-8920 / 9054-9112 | 0.01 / 0.514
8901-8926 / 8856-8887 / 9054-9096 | -0.06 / 0.496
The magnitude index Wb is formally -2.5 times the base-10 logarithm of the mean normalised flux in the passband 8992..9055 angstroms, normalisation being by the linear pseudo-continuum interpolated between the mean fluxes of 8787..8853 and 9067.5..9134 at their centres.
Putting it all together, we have -0.02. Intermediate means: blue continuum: 0.484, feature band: 0.519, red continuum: 0.519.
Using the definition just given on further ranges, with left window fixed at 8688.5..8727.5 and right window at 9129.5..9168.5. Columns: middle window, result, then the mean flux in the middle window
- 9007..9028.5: 0.04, 0.51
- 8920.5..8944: 0.02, 0.517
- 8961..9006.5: 0.03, 0.514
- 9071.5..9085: 0.07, 0.498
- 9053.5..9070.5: 0.03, 0.515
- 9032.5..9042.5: 0.04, 0.512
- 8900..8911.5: -0.03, 0.536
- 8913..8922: -0.01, 0.527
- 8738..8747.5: -0.02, 0.524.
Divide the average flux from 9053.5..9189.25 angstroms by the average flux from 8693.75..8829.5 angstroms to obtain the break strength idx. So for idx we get 1.05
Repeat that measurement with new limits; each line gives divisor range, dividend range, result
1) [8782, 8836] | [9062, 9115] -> 1.07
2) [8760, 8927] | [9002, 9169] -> 1.05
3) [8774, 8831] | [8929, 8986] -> 1.07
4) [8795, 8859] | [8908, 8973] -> 1.06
